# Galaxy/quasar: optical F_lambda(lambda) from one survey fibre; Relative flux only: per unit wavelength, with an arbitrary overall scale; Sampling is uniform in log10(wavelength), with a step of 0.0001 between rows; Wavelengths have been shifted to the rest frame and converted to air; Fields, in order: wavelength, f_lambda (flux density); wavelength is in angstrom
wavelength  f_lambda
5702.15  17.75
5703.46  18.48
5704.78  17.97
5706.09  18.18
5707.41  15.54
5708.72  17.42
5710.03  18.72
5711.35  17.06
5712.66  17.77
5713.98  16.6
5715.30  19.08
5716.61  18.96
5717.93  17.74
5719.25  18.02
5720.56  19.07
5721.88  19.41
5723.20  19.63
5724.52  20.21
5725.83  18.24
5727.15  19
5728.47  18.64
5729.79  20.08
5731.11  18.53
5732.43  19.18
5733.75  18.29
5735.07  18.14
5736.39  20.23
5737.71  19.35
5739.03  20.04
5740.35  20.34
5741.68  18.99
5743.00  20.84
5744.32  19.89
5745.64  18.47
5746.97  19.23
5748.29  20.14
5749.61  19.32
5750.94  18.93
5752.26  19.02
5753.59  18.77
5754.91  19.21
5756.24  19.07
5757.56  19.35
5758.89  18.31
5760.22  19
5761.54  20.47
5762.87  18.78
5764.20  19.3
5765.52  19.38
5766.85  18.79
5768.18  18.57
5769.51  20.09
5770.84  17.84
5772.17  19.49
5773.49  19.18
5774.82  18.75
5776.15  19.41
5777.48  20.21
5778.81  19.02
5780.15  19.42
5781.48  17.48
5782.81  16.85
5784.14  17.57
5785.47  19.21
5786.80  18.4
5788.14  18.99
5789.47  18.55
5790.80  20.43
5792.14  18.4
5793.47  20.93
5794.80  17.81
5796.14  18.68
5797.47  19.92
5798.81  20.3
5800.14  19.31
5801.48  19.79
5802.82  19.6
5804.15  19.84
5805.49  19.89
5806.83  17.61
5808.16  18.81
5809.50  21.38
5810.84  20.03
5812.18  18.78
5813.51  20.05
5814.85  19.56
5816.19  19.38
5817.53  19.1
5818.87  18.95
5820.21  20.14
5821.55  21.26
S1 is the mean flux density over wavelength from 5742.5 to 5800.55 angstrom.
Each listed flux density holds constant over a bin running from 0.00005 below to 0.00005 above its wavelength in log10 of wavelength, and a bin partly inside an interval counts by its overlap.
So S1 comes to 19.1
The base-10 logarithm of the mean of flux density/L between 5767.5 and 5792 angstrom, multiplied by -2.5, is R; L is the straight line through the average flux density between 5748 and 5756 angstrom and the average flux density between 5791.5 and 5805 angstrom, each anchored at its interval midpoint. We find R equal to 0.03 mag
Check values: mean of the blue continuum 19.2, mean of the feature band 18.8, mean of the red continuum 19.5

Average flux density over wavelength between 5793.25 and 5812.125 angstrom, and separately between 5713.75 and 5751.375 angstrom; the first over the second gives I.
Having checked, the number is 1.0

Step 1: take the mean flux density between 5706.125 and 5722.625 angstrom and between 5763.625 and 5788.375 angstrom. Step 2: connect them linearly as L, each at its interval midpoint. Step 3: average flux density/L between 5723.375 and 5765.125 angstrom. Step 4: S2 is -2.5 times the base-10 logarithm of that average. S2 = -0.052 mag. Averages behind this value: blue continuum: 18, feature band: 19.3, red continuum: 18.8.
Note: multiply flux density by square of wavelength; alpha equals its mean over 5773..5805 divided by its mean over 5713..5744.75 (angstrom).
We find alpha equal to 1.0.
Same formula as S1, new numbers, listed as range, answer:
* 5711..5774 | 19.1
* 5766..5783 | 18.9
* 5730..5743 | 19.3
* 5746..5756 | 19.2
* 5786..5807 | 19.3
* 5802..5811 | 19.6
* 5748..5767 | 19.2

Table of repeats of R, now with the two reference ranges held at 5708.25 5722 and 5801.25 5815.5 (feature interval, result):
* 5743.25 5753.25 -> -0.04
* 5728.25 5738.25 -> -0.04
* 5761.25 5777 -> -0.01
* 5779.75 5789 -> 0.05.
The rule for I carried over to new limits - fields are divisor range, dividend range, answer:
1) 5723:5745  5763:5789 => 0.97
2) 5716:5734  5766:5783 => 1.00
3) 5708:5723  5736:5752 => 1.08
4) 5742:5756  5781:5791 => 0.95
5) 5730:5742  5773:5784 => 0.97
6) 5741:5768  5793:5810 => 1.01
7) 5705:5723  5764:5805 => 1.06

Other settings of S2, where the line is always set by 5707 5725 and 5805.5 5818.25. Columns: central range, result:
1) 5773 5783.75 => 0.016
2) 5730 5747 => -0.048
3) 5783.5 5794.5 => 0.007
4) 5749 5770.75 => -0.018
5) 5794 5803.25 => -0.004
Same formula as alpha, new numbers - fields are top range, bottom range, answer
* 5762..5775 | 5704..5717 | 1.10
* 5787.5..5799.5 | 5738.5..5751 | 1.00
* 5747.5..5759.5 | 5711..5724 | 1.05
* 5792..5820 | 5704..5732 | 1.09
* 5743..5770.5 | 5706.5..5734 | 1.06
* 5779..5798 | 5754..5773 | 0.99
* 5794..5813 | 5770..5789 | 1.05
